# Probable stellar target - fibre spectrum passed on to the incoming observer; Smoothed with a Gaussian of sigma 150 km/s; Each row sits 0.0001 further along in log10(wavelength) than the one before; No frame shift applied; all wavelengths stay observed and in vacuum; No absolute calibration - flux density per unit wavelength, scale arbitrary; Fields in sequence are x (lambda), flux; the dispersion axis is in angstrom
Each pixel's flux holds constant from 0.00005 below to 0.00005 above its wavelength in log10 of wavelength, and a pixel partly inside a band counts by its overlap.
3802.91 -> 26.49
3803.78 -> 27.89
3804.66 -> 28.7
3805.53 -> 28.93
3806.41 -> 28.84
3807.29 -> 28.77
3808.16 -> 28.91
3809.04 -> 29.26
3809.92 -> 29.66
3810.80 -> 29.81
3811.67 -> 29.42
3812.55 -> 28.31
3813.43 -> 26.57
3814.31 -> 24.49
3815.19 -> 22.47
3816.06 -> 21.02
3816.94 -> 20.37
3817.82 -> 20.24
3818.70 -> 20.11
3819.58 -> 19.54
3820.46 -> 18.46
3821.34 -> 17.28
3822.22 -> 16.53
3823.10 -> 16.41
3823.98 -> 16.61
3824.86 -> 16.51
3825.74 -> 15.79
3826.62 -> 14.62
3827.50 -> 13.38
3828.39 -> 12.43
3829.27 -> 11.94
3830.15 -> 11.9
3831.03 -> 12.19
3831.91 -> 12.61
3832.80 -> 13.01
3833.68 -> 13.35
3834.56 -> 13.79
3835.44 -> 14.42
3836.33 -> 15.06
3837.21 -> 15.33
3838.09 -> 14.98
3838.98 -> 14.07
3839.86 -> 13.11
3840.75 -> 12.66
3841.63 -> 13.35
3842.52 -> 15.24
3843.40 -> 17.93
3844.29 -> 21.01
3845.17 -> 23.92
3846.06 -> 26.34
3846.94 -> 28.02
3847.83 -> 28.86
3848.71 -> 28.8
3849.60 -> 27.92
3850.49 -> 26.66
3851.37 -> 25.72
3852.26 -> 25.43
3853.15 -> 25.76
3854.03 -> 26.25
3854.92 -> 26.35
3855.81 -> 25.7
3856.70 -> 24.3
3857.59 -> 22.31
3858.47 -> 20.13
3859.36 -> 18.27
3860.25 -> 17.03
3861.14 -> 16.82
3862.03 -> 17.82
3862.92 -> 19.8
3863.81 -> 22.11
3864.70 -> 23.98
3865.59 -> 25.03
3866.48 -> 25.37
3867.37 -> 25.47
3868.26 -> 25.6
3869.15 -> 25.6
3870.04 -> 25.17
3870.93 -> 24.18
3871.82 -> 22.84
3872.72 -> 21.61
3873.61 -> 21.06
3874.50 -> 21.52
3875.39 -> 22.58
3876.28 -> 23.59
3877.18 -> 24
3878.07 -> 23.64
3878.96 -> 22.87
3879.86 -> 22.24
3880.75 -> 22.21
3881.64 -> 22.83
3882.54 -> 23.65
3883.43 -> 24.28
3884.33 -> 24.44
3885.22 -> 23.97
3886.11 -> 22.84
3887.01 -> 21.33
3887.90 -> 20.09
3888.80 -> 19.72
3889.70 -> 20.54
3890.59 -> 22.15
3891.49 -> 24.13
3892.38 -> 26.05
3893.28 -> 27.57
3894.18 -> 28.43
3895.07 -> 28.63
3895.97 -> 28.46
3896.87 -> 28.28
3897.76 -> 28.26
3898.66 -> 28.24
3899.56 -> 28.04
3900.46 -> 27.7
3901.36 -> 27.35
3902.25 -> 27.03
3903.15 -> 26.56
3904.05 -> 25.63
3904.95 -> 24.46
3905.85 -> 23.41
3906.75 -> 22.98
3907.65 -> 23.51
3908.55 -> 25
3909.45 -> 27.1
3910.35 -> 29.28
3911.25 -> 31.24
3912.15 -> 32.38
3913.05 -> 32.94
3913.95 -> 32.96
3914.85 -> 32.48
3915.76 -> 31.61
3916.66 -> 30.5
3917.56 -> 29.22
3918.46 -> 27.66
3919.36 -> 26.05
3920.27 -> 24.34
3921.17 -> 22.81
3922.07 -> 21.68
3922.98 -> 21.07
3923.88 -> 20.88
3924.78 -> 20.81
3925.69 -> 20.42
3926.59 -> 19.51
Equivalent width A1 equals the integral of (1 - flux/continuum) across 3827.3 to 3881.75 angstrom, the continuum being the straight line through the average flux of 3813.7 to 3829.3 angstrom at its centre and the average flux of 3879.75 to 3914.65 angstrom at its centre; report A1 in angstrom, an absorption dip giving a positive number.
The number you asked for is 2.29 angstrom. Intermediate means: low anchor 17.9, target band 20.6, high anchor 25.9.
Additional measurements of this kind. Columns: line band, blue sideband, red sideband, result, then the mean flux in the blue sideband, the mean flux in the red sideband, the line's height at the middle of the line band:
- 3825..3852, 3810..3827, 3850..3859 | 6.5 angstrom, 21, 24.8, 23.1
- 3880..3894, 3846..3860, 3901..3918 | 2.0 angstrom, 25.3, 28.2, 27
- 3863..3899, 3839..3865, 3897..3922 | 1.1 angstrom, 22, 27.7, 24.8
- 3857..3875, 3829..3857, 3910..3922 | 0.4 angstrom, 19.6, 29.3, 22.6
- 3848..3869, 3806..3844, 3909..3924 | -1.6 angstrom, 18.6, 28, 22.1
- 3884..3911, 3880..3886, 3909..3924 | 0.1 angstrom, 23.5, 28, 25.5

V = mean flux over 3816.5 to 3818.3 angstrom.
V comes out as 20.3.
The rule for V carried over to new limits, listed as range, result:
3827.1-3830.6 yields 12.4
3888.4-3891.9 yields 21.6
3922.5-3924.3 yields 20.9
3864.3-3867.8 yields 25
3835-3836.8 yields 14.7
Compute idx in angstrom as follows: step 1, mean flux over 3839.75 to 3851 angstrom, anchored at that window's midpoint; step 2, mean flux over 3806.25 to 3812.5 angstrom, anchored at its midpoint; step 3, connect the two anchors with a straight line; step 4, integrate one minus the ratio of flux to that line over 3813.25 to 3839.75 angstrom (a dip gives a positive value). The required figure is 9.83 angstrom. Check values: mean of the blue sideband 29.2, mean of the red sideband 22.1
